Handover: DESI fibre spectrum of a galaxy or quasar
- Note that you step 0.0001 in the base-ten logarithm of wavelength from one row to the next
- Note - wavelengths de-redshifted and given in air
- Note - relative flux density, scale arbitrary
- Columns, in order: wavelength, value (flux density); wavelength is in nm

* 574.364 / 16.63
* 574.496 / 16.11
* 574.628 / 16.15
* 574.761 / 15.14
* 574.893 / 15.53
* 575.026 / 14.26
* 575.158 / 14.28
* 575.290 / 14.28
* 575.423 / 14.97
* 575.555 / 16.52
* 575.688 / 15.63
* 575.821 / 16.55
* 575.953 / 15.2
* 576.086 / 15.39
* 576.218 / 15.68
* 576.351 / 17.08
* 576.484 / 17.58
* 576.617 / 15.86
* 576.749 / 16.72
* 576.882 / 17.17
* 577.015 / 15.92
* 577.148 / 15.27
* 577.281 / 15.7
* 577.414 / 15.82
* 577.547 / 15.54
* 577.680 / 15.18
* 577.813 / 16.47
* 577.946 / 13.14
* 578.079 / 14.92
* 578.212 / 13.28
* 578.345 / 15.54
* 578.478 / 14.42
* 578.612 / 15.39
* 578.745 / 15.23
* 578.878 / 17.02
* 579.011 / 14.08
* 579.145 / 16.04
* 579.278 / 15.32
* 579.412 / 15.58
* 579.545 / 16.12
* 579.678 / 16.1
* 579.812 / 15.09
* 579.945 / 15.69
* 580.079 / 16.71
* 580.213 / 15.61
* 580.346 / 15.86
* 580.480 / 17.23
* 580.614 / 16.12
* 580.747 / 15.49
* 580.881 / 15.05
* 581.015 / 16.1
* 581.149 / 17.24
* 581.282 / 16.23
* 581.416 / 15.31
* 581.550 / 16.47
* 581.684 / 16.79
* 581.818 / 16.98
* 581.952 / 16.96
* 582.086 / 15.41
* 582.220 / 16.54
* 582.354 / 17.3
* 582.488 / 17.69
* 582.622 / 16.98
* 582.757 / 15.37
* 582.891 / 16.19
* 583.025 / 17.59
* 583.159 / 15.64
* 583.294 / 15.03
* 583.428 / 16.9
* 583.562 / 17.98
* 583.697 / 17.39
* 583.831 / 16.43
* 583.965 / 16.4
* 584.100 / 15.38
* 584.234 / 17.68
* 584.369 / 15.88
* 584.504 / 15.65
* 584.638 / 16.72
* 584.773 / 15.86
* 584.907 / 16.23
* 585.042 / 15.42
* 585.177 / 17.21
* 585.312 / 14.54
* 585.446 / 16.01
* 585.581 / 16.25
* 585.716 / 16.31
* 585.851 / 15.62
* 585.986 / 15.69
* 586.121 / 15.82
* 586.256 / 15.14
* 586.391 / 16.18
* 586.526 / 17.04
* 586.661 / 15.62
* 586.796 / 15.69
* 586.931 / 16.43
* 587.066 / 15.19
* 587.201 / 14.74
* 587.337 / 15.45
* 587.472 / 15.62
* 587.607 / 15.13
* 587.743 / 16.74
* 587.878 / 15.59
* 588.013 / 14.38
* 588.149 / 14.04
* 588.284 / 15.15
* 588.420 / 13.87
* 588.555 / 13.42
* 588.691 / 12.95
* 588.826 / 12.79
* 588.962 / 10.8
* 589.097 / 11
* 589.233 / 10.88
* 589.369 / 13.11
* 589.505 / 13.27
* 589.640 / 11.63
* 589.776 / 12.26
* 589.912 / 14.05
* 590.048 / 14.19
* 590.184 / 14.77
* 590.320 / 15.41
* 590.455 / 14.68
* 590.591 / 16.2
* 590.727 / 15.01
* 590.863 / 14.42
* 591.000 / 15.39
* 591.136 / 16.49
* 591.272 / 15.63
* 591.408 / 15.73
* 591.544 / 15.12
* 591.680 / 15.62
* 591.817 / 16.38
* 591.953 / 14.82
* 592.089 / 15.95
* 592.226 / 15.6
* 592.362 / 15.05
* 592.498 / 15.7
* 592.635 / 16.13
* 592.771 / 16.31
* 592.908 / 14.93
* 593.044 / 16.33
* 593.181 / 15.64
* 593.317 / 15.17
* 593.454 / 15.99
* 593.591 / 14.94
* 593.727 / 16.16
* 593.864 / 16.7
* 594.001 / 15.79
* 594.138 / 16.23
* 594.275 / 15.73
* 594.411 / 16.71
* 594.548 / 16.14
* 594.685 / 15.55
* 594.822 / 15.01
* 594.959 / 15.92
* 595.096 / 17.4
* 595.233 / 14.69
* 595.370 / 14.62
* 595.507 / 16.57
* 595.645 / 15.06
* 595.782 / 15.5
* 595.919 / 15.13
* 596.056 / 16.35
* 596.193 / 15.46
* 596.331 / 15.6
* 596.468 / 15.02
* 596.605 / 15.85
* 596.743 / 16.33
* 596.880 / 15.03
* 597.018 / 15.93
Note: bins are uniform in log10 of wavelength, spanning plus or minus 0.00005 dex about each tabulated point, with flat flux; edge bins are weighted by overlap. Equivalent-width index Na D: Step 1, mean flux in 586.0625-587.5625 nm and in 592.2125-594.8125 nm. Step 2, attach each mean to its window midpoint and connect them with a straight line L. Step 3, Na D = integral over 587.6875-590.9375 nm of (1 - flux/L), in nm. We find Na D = 0.41 nm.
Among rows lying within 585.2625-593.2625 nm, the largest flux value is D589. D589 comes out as 17.04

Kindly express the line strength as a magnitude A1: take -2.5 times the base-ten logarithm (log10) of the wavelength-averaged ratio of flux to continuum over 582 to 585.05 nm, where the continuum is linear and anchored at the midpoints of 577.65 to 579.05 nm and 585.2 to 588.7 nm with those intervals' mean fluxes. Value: -0.08 mag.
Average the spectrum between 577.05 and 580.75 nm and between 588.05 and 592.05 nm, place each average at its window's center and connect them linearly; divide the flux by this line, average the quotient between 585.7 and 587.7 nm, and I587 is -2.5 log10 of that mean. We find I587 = -0.08 mag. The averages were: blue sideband 15.5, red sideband 14.1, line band 15.7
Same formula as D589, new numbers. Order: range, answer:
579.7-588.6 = 17.98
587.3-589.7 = 16.74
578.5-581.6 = 17.24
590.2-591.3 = 16.49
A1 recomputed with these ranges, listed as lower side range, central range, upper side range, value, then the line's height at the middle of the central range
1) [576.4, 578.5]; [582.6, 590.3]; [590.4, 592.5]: 0.02 mag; 15.5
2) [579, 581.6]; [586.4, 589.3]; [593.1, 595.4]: 0.10 mag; 15.9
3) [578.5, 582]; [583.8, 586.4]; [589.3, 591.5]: -0.05 mag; 15.3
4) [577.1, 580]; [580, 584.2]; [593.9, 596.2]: -0.07 mag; 15.4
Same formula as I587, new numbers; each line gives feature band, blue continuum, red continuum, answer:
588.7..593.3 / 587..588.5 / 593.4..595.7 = 0.06 mag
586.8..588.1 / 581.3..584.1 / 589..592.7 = 0.00 mag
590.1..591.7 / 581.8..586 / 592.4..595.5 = 0.04 mag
